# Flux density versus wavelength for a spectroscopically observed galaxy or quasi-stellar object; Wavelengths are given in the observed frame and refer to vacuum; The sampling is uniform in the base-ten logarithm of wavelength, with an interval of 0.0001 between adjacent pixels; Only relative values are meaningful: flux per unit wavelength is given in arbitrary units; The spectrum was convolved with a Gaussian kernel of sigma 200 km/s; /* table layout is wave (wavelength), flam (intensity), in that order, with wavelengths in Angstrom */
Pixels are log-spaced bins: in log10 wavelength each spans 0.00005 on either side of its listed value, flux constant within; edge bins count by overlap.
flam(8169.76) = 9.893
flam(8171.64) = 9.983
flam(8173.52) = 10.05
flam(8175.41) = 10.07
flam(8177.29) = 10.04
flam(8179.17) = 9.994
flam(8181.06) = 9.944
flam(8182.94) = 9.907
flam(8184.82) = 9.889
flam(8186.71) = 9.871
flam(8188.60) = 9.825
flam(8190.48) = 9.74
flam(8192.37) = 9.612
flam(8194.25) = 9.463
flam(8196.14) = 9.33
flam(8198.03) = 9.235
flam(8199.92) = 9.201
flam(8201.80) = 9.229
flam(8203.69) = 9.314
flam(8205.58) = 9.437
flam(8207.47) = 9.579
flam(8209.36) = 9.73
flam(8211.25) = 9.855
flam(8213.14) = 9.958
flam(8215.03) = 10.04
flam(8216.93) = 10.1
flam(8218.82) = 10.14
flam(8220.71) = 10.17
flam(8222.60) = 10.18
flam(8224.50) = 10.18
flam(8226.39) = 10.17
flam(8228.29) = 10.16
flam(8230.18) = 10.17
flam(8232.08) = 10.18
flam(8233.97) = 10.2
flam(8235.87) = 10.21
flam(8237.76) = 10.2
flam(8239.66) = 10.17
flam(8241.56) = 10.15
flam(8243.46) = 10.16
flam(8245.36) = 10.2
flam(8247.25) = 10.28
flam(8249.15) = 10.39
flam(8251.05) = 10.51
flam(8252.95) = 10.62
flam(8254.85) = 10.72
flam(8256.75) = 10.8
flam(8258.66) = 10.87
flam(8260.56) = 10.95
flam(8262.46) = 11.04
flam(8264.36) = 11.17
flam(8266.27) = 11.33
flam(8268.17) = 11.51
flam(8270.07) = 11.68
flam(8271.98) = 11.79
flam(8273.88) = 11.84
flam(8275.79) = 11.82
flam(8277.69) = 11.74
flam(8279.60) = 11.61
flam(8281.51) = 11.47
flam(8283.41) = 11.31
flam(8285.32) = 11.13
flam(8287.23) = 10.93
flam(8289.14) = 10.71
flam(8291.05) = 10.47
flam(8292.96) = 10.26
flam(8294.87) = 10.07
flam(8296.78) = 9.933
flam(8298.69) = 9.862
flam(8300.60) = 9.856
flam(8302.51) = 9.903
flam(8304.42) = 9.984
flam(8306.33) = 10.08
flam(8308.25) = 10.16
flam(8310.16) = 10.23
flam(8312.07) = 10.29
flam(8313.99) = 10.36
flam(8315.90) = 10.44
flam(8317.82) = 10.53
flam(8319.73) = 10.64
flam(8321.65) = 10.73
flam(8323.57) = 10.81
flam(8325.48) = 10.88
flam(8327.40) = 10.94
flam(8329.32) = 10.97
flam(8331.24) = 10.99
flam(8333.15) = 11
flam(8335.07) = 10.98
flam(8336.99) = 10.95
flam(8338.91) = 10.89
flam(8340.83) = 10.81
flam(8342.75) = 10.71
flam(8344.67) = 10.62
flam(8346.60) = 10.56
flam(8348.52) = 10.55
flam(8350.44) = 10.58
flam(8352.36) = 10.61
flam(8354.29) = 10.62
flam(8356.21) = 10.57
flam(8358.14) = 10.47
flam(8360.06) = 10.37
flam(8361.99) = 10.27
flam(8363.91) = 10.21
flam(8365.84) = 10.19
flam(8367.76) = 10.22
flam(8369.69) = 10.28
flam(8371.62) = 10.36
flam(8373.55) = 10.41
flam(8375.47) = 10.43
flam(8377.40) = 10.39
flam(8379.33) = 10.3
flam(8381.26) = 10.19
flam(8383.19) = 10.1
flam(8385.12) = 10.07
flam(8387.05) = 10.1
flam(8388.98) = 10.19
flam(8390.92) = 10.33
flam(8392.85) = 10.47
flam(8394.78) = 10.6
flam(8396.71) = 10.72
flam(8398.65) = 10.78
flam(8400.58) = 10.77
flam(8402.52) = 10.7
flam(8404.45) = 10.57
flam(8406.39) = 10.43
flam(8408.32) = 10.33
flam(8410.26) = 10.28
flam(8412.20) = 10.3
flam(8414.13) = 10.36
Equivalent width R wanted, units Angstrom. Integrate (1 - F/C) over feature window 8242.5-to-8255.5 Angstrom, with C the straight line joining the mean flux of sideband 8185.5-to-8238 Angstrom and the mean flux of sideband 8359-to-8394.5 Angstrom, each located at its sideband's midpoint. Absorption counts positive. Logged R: -0.6 Angstrom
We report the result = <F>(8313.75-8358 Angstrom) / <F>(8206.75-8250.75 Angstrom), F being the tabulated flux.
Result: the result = 1.1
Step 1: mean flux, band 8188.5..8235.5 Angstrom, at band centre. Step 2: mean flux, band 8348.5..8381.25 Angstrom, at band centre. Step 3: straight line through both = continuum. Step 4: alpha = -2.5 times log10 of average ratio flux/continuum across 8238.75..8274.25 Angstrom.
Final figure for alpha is -0.09 mag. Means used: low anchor 9.81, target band 10.8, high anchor 10.4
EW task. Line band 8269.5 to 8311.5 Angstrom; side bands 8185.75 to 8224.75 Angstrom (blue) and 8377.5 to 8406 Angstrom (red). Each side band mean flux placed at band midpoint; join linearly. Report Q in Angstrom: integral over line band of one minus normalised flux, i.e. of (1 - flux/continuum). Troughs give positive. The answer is -3.0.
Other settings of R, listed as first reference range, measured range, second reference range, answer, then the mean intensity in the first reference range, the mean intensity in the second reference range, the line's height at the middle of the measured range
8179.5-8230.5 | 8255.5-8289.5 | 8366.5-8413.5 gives -4.46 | 9.79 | 10.4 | 10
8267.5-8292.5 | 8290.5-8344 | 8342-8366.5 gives 2.06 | 11.4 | 10.5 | 10.9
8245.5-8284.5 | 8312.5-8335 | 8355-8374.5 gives -0.17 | 11.2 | 10.3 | 10.7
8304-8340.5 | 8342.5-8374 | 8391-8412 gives 0.46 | 10.6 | 10.5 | 10.6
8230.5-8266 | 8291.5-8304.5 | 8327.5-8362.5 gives 0.74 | 10.5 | 10.7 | 10.6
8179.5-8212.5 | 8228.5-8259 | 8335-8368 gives -1.38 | 9.61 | 10.6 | 9.9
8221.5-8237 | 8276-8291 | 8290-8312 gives -1.69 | 10.2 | 10.1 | 10.1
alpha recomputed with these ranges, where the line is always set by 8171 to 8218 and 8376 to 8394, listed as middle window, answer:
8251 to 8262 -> -0.092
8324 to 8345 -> -0.081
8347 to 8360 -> -0.041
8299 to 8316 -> -0.009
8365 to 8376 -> -0.012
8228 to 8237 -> -0.039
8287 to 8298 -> -0.037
